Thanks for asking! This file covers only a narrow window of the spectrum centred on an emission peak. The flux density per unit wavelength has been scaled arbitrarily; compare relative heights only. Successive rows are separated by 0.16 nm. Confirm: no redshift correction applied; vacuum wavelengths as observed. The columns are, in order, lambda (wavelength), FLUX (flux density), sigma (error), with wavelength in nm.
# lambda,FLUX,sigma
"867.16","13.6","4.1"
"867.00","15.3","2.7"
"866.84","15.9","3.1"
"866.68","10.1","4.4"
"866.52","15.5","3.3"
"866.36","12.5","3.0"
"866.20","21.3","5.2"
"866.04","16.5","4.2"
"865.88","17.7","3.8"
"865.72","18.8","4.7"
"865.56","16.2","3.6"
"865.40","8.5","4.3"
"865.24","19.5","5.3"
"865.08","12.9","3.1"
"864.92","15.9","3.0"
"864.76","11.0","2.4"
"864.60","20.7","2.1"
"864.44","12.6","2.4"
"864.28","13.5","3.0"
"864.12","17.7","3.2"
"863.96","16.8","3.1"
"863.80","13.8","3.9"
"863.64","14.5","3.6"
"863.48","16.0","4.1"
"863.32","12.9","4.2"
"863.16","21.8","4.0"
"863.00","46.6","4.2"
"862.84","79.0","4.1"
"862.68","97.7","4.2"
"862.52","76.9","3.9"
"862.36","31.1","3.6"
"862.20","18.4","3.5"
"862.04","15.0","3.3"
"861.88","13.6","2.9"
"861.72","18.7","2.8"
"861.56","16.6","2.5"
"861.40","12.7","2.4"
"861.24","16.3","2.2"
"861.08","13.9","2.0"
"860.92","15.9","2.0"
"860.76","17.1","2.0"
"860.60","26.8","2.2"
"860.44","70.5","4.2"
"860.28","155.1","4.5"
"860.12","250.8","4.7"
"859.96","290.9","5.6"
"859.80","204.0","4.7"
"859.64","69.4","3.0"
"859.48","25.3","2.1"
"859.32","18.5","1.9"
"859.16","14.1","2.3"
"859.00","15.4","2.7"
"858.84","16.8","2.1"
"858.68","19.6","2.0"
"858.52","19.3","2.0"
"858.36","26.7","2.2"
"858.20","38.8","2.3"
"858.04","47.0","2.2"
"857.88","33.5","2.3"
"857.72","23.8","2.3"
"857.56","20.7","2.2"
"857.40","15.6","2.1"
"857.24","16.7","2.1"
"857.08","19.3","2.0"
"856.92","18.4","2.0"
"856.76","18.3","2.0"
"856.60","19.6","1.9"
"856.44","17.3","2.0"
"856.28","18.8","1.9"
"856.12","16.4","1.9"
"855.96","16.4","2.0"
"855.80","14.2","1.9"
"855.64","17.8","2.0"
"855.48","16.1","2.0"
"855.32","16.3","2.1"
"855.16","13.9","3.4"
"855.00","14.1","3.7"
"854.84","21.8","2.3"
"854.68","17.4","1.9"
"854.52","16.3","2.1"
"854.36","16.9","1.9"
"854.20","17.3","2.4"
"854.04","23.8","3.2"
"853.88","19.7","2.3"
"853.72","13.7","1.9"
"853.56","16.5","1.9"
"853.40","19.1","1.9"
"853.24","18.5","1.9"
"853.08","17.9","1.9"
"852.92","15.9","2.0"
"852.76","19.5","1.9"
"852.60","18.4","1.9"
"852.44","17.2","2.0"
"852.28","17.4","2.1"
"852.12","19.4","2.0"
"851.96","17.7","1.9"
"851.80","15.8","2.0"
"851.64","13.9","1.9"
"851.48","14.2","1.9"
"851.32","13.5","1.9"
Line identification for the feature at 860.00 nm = H-alpha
